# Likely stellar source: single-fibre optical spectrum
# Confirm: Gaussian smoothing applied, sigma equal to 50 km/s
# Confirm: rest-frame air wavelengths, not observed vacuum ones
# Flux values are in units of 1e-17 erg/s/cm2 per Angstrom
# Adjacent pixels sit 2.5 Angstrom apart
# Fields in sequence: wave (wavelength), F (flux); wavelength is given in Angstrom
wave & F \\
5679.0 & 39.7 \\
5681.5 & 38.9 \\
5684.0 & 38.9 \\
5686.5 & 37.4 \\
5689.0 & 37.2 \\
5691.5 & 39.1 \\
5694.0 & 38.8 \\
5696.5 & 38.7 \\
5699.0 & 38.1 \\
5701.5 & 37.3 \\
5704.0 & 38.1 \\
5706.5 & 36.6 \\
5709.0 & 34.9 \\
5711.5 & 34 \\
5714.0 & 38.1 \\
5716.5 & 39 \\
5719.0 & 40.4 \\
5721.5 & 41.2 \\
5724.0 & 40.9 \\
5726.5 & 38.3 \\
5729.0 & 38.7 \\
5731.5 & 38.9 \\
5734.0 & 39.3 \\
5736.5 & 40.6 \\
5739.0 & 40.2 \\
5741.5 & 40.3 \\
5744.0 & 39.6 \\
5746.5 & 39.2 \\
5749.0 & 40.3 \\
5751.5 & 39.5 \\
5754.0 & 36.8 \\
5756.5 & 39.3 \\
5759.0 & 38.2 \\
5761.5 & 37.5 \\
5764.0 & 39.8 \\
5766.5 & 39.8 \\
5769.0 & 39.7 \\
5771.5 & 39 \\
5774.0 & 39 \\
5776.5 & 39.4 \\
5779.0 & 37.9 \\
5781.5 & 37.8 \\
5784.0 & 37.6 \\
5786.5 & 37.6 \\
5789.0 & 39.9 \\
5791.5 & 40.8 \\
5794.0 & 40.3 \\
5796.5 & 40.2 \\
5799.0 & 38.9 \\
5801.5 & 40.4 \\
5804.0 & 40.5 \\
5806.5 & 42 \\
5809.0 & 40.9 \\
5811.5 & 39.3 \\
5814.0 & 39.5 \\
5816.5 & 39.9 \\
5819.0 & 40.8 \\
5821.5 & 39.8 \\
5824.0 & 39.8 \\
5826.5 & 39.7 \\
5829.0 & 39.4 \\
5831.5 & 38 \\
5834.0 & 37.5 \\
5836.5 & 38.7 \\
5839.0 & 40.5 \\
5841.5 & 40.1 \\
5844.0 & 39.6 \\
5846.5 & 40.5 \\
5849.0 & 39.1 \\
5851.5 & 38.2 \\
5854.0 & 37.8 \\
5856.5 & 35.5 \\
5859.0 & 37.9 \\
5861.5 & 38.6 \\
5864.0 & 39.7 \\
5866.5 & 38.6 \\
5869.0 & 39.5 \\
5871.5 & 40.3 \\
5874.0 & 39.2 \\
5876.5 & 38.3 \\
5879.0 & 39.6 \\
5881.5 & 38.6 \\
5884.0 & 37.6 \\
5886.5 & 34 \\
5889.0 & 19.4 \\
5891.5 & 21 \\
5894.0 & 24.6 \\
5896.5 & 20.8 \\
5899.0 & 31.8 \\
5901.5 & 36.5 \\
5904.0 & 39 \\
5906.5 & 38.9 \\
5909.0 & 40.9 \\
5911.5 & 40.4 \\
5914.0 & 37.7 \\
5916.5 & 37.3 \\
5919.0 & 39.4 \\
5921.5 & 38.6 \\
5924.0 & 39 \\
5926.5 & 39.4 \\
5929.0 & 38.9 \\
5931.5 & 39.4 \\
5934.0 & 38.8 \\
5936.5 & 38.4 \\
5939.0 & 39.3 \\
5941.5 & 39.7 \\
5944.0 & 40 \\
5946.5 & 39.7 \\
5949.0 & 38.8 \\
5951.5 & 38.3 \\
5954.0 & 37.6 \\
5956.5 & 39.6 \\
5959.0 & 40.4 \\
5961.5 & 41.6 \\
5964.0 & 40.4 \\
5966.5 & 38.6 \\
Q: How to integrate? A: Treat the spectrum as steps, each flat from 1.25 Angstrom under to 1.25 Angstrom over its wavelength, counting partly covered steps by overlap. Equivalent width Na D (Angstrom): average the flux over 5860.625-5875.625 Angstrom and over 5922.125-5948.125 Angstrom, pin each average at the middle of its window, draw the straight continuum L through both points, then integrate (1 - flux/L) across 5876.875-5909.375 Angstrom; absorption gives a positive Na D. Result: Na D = 5.66 Angstrom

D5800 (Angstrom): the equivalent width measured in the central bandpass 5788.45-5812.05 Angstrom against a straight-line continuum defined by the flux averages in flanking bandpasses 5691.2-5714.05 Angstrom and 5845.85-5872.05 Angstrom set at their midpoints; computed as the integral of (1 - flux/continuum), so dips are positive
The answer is -1.4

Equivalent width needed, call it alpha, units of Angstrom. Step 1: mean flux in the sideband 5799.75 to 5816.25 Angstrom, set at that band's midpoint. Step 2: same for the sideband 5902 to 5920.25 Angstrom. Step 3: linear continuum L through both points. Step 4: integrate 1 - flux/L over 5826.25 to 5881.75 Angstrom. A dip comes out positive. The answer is 1.17 Angstrom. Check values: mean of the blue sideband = 40.4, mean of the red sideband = 39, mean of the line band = 38.9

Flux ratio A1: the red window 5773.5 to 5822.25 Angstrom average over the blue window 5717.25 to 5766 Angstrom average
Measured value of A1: 1.0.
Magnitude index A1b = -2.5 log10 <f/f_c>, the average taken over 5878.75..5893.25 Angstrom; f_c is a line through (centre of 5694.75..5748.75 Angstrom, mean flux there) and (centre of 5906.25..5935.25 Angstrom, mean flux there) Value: 0.25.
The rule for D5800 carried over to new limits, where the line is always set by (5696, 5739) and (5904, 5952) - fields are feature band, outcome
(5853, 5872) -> 0.2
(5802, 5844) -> -1.1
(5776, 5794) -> -0.1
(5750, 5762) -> 0.1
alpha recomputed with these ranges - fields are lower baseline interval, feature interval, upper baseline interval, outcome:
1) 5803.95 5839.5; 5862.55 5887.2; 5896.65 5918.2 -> -0.4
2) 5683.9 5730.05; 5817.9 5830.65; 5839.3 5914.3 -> -1.1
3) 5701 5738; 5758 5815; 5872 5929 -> -3.3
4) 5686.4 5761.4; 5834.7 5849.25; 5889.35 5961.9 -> -0.8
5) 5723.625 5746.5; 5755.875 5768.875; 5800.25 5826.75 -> 0.3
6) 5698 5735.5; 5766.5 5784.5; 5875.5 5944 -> -0.6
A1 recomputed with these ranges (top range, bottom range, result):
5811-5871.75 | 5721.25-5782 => 1.00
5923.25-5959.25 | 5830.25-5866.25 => 1.01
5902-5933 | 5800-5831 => 0.97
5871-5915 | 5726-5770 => 0.87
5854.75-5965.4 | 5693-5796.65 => 0.96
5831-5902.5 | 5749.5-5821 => 0.91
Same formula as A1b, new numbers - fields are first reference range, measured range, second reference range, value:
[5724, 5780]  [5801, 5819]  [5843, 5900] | -0.09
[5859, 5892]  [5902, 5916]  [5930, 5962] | -0.04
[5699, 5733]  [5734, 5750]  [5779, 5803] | -0.04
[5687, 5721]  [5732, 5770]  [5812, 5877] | -0.03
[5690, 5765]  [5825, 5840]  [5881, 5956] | -0.05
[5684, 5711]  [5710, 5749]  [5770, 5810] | -0.03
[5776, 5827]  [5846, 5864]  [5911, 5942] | 0.03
